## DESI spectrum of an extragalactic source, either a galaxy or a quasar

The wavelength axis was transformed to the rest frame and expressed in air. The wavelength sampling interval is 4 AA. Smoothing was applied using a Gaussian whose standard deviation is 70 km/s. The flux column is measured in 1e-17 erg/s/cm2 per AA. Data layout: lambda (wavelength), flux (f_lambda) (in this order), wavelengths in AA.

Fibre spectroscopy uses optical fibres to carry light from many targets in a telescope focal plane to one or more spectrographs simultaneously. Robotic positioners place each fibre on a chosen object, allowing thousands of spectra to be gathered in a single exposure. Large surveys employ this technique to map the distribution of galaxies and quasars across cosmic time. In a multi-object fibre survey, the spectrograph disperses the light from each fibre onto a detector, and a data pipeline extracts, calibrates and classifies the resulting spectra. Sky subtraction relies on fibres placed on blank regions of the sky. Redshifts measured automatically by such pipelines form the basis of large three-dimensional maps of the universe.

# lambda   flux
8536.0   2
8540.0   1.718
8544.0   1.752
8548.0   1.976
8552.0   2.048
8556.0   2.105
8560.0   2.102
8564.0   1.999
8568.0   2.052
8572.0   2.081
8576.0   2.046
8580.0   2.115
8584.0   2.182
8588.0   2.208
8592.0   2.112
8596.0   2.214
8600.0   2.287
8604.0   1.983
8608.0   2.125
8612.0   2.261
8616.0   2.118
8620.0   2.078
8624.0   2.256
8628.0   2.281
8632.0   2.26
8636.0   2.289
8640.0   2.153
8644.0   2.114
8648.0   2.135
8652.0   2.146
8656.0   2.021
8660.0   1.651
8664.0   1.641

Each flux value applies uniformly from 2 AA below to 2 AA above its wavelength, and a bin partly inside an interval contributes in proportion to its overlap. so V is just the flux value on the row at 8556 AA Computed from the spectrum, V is 2.105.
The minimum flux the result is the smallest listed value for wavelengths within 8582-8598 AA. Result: 2.112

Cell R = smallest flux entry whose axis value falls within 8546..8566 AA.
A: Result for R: 1.976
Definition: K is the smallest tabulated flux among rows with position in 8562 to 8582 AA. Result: 1.999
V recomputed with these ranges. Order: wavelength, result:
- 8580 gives 2.115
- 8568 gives 2.052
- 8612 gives 2.261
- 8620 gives 2.078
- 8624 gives 2.256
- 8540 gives 1.718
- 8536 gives 2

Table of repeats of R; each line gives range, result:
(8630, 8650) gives 2.114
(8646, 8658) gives 2.021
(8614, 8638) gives 2.078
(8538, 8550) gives 1.718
